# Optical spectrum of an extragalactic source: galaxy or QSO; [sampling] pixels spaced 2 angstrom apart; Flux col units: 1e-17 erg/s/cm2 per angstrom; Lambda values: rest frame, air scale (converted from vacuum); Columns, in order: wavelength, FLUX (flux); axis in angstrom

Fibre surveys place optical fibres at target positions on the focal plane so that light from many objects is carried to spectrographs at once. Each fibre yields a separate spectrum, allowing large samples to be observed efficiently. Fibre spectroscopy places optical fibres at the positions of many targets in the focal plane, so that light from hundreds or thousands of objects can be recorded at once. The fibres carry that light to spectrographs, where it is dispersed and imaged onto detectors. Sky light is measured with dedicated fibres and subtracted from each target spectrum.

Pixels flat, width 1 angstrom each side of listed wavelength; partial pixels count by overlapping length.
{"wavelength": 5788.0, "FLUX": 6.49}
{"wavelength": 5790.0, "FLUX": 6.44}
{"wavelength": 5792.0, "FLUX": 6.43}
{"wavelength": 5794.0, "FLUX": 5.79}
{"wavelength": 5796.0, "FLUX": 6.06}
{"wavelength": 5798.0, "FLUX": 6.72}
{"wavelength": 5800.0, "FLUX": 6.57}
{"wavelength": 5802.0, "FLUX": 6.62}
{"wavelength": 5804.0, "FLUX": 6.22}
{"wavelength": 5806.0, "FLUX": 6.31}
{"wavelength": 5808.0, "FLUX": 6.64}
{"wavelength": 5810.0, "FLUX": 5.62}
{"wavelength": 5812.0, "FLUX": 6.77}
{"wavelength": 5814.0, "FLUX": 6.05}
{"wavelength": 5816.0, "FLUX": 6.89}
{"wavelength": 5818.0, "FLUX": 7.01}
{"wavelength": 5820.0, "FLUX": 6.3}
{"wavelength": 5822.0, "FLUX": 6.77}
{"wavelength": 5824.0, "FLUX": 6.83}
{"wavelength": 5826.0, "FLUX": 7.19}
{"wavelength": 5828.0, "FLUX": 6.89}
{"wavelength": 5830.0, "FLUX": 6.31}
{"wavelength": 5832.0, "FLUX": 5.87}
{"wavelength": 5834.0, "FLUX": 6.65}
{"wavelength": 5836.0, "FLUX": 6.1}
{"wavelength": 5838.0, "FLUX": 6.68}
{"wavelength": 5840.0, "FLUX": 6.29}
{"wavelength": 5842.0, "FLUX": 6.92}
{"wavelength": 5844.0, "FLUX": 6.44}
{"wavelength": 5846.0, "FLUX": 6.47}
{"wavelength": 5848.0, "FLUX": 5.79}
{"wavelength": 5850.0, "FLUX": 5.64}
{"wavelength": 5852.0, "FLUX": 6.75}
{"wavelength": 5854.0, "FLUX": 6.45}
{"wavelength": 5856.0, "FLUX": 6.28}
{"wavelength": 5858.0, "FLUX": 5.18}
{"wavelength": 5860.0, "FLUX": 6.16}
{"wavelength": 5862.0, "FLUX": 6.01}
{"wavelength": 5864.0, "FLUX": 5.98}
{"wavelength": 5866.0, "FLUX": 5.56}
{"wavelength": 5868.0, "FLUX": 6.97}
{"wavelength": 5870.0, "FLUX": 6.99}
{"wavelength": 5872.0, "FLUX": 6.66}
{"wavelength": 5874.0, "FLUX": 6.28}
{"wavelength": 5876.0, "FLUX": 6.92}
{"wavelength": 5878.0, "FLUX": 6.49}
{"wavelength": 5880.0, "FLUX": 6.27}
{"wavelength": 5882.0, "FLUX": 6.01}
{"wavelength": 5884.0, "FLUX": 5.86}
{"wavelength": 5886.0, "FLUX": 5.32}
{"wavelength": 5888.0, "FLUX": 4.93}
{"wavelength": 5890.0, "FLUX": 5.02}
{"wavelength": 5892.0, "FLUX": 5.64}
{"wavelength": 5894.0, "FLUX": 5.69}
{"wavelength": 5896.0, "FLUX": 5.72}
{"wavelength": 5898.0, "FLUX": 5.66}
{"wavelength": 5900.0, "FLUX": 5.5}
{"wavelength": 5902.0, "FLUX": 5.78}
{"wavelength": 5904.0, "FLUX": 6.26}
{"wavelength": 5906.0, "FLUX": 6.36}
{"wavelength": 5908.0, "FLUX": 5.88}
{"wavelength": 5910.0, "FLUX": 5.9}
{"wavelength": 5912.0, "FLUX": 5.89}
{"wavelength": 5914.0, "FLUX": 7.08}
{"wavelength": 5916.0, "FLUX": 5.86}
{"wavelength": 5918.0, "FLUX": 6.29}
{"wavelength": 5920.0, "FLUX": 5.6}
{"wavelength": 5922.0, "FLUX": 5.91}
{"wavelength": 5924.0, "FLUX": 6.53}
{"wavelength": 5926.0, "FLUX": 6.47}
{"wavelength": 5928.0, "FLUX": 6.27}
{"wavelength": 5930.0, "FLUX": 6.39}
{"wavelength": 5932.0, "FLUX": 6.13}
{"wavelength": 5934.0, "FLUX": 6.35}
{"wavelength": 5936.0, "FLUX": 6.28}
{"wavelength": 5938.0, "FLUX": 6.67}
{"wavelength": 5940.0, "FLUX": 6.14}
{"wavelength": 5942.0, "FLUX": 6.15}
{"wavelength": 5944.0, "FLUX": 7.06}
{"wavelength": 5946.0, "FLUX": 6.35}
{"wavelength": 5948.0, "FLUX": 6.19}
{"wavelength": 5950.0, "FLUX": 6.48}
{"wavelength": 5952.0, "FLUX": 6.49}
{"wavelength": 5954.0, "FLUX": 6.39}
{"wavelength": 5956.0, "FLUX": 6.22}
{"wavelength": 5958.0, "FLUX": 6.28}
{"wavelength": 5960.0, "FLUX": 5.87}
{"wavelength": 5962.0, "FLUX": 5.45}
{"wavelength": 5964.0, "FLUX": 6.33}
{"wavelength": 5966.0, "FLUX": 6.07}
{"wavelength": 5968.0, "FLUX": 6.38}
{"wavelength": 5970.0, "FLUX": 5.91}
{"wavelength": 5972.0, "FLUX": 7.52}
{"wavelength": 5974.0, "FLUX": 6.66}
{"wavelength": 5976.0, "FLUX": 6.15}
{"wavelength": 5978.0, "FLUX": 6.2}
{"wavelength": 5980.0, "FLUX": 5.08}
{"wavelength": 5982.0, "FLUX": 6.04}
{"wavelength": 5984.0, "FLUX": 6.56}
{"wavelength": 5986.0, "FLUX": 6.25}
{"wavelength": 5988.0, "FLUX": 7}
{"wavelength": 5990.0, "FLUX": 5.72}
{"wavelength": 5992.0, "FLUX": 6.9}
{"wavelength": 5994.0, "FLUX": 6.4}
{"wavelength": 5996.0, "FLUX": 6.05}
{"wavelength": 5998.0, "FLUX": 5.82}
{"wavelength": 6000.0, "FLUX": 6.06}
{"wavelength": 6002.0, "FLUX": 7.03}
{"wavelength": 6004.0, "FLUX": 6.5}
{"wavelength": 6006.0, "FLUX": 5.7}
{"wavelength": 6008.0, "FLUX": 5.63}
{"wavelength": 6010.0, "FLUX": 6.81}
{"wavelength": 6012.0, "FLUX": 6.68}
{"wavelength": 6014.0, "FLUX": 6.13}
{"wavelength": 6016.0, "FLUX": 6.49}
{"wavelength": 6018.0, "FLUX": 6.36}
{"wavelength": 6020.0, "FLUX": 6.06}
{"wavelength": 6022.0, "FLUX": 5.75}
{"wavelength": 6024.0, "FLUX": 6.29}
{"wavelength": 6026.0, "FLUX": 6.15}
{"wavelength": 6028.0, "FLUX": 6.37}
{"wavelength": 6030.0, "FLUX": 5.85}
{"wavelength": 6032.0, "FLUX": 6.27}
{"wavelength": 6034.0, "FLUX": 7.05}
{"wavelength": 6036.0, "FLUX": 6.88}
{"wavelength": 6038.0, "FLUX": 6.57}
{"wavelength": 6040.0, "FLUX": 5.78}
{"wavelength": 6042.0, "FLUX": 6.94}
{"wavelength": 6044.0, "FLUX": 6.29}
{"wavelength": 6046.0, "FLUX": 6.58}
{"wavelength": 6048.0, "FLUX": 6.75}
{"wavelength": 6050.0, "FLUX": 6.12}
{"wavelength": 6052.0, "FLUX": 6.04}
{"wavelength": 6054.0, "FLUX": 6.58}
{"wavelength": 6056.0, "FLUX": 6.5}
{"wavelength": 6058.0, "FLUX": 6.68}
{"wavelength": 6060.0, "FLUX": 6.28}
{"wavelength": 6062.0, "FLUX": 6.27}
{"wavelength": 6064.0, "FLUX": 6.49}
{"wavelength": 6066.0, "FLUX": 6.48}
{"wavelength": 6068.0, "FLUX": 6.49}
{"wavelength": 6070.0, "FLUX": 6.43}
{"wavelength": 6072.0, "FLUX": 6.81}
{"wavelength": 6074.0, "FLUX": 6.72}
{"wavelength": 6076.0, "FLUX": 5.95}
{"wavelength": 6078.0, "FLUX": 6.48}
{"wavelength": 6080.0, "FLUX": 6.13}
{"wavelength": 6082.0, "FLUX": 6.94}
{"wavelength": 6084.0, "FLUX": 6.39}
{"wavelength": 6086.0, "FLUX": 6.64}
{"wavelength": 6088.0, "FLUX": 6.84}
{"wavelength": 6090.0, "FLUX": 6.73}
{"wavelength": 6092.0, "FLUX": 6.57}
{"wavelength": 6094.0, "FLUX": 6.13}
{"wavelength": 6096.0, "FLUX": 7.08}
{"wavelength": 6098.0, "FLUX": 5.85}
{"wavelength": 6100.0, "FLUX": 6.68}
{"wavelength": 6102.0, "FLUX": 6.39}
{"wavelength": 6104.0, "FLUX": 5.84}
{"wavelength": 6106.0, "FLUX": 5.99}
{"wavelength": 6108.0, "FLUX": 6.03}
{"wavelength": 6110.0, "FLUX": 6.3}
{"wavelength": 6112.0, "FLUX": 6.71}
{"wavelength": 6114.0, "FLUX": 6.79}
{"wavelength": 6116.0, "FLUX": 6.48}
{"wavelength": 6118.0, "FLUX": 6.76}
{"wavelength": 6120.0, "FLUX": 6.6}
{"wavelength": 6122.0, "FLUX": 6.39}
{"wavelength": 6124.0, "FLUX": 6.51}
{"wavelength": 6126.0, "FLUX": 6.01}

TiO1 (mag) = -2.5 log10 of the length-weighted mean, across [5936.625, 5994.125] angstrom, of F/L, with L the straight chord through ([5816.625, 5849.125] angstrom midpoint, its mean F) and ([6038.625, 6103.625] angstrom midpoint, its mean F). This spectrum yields 0.03 mag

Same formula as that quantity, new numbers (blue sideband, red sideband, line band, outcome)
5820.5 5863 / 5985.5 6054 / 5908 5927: 0.03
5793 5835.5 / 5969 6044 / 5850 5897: 0.07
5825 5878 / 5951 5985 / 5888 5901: 0.15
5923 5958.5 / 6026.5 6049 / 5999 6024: 0.03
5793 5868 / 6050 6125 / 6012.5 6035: 0.03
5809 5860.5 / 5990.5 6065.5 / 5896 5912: 0.09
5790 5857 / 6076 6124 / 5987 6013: 0.02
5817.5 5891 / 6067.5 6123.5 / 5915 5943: 0.02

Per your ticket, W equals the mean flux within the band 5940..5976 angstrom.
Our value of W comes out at 6.33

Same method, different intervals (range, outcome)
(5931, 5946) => 6.39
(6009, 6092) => 6.44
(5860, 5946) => 6.12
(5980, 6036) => 6.28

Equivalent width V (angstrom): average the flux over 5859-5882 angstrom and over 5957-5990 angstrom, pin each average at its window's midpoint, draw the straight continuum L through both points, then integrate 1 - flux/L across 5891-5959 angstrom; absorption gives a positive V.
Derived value 1.3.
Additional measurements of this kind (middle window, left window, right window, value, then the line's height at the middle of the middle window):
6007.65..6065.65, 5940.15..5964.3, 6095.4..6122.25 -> -0.29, 6.34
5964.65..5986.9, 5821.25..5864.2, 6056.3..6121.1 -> 0.54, 6.41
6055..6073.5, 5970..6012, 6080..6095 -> 0.03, 6.51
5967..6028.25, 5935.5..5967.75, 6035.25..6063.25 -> 0.75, 6.36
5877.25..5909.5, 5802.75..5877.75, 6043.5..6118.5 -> 3.23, 6.41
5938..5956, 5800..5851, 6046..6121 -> 0.13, 6.46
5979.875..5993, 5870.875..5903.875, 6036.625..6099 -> -0.20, 6.2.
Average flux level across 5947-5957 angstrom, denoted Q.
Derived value 6.35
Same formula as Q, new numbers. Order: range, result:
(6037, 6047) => 6.43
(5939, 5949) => 6.38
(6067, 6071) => 6.46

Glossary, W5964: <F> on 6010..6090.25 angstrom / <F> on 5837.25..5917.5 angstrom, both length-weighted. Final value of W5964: 1.06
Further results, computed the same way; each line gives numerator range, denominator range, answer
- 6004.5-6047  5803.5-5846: 0.97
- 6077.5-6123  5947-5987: 1.04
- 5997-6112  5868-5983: 1.04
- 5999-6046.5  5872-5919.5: 1.07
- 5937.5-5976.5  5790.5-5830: 0.97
